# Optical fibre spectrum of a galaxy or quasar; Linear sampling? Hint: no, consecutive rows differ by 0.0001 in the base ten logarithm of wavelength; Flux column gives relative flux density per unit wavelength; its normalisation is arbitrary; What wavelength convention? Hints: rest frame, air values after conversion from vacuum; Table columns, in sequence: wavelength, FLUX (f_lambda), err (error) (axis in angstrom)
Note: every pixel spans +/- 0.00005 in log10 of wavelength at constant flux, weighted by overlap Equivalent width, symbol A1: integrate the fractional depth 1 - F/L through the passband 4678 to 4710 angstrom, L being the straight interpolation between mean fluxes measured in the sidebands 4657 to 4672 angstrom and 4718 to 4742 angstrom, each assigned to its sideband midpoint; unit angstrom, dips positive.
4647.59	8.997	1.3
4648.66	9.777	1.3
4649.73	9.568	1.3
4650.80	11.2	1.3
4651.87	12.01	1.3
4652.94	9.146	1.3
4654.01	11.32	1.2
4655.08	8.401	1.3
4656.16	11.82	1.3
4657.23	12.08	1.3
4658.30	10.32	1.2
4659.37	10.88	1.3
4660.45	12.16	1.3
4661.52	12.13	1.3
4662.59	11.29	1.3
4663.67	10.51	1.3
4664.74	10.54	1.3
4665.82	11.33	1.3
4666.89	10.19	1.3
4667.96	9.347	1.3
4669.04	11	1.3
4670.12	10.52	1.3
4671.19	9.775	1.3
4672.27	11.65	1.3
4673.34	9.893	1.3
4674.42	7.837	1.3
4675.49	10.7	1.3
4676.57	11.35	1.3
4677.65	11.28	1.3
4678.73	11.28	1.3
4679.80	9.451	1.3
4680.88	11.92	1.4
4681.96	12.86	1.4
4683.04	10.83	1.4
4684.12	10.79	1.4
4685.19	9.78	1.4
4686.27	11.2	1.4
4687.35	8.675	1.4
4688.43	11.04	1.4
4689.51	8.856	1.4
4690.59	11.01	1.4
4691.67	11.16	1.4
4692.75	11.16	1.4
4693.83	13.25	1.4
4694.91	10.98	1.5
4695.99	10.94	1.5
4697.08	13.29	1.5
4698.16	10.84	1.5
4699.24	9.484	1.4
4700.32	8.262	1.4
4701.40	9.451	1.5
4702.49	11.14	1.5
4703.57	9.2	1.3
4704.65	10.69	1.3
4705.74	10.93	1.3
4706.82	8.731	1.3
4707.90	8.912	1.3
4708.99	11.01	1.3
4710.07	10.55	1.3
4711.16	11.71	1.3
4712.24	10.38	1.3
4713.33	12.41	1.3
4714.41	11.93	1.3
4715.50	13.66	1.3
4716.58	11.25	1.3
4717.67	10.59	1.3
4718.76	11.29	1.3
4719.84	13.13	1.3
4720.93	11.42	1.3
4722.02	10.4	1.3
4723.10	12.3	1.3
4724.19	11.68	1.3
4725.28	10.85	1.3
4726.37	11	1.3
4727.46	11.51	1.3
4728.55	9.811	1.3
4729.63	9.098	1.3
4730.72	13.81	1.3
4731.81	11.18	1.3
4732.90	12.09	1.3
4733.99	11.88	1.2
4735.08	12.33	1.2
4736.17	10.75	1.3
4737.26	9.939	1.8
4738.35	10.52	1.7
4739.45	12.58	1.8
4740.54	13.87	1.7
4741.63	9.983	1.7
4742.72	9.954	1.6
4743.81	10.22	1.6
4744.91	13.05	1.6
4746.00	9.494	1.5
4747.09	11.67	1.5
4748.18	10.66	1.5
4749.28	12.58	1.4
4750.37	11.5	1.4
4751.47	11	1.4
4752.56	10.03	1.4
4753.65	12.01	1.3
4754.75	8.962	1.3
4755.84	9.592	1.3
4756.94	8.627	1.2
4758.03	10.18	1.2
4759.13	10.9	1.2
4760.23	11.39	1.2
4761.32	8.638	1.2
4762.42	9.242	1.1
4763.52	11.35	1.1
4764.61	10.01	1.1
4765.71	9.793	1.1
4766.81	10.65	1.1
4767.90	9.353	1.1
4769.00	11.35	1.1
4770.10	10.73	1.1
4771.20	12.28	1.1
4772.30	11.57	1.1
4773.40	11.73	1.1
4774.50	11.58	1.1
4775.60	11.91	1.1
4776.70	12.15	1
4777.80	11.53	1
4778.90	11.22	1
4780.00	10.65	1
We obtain 1.5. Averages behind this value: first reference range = 10.8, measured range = 10.6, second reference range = 11.4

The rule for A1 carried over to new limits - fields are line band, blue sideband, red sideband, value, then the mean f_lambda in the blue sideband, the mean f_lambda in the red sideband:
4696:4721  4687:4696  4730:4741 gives 0.77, 10.8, 11.8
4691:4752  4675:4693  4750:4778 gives -2.30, 10.8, 10.7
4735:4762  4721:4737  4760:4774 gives 0.43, 11.3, 10.6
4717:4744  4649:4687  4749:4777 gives -1.47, 10.7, 10.7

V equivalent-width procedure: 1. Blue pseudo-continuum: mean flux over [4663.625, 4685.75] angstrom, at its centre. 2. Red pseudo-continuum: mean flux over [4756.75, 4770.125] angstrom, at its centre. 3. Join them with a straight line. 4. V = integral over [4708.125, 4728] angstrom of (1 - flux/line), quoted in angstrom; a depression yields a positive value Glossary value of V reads -2.0 angstrom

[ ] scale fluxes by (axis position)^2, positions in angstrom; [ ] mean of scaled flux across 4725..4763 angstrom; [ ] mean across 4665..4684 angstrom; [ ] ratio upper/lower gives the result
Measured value 1.1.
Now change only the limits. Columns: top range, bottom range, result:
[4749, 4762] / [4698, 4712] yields 1.06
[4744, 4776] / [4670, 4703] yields 1.04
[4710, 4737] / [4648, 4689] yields 1.10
